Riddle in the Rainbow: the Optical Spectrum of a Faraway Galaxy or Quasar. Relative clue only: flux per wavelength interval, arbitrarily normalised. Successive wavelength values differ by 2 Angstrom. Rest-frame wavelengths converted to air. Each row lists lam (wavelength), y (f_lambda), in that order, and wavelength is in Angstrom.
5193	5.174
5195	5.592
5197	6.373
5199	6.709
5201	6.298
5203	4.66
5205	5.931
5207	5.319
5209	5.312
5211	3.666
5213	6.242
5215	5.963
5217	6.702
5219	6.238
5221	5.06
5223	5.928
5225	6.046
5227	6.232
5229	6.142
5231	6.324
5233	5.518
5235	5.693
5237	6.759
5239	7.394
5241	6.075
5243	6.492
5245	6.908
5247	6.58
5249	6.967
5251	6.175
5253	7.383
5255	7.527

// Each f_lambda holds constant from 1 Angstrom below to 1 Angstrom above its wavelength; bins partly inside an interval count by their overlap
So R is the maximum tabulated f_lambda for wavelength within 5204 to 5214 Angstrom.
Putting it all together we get 6.242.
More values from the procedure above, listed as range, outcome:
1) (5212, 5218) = 6.702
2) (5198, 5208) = 6.709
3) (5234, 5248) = 7.394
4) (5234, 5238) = 6.759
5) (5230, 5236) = 6.324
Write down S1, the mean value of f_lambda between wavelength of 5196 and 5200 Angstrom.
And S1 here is 6.54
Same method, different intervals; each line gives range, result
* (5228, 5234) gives 5.99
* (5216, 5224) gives 5.98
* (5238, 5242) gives 6.73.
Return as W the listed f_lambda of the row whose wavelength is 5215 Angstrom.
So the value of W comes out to 5.963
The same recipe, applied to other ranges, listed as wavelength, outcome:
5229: 6.142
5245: 6.908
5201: 6.298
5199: 6.709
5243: 6.492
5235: 5.693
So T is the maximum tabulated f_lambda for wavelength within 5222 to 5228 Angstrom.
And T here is 6.232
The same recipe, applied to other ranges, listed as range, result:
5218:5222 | 6.238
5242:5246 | 6.908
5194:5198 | 6.373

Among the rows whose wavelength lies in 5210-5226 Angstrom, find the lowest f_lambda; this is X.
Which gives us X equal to 3.666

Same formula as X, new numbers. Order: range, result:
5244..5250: 6.58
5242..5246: 6.492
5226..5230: 6.142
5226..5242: 5.518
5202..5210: 4.66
